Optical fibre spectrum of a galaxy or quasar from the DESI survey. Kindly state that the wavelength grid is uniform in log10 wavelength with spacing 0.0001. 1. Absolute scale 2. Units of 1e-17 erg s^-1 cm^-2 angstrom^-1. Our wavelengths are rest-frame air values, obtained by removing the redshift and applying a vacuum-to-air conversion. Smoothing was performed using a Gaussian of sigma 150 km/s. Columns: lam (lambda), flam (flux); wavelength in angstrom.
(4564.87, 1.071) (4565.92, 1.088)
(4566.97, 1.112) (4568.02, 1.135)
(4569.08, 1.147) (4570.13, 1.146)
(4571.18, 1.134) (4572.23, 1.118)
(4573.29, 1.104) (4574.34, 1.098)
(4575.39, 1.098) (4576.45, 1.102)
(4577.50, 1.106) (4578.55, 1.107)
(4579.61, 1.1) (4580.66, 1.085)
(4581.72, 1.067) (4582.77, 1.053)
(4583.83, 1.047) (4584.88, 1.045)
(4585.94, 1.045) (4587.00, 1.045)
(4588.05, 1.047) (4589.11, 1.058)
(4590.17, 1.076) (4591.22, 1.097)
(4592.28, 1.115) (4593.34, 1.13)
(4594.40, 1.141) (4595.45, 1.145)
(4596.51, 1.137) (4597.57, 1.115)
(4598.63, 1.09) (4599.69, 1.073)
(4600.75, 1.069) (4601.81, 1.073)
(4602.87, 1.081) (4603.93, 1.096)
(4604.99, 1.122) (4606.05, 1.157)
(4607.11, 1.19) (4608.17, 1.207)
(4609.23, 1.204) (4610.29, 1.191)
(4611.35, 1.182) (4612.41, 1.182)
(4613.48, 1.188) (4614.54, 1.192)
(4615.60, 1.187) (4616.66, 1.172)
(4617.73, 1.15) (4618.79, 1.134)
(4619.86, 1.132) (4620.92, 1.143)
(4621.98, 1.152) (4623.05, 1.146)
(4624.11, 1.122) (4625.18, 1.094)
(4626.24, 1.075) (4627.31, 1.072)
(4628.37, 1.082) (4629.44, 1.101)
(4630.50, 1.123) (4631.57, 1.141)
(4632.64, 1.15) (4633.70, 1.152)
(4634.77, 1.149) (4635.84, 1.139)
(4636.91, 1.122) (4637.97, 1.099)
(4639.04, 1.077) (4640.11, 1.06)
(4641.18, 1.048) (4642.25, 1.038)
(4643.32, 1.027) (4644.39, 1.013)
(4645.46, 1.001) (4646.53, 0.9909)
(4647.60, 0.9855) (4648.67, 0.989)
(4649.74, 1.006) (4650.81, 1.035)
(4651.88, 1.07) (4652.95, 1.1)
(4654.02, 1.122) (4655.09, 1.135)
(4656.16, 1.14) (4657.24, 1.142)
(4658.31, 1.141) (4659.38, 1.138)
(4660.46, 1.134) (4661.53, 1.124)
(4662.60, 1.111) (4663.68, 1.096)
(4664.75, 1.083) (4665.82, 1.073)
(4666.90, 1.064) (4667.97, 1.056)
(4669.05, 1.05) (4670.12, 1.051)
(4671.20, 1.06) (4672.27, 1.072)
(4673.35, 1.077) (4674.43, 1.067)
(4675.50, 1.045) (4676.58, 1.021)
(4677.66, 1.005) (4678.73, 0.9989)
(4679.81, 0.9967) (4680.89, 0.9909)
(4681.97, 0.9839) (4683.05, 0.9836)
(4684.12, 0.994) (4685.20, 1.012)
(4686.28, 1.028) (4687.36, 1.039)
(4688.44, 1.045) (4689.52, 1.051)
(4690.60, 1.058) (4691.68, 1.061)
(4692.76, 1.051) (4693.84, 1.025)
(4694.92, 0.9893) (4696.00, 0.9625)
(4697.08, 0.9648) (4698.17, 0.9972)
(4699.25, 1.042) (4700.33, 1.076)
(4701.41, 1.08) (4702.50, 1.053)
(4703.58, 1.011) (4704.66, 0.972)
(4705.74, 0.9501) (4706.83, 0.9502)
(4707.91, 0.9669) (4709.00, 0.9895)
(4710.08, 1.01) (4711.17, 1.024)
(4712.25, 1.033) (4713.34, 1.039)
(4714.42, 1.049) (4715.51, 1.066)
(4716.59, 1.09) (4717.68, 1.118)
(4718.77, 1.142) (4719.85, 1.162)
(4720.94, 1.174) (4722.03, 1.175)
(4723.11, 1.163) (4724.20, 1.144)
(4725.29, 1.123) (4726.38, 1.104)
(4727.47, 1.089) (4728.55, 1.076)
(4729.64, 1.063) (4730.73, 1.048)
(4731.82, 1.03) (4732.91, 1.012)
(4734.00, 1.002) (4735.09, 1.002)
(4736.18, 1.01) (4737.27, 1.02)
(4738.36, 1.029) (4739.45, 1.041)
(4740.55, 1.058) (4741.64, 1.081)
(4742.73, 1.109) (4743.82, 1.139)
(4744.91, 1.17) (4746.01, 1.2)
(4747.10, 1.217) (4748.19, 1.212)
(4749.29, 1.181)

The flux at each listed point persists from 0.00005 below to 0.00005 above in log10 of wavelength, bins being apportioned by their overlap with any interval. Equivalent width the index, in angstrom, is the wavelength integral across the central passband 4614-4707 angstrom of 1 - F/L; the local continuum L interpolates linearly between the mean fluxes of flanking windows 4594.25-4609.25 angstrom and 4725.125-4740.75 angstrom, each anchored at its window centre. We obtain 1.8 angstrom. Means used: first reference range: 1.12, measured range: 1.07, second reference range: 1.04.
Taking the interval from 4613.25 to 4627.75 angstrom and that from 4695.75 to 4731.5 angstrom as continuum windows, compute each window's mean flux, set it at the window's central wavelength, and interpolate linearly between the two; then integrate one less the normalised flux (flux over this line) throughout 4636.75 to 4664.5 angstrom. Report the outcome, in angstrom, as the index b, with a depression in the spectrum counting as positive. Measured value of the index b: 1.0 angstrom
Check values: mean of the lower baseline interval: 1.14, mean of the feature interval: 1.07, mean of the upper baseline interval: 1.06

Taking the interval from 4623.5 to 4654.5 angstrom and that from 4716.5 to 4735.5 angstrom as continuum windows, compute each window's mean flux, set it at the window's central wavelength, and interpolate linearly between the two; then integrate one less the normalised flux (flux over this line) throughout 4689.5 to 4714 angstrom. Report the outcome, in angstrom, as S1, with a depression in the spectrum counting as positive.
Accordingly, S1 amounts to 1.7 angstrom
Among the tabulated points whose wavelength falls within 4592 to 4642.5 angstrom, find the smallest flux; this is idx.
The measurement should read 1.038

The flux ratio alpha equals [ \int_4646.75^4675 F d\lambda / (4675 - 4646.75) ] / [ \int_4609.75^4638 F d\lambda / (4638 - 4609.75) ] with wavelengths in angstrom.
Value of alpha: 0.95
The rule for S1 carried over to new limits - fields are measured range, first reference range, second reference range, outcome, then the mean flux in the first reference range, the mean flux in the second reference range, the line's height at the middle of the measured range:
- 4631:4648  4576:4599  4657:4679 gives 0.09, 1.09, 1.08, 1.08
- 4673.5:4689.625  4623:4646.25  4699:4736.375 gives 0.82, 1.09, 1.06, 1.07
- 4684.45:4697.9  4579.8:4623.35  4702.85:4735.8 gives 0.64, 1.12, 1.06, 1.07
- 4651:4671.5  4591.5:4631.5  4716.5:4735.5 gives 0.34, 1.13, 1.1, 1.12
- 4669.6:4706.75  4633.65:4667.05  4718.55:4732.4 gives 2.52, 1.08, 1.11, 1.1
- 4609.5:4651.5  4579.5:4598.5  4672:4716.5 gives -1.73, 1.09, 1.02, 1.06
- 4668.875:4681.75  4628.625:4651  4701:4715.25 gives 0.05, 1.07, 1.01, 1.04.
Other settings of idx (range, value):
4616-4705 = 0.9625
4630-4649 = 0.9855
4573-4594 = 1.045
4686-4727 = 0.9501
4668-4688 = 0.9836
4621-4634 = 1.072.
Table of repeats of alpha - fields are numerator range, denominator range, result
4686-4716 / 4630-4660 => 0.94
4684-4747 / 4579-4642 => 0.95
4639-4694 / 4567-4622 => 0.94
